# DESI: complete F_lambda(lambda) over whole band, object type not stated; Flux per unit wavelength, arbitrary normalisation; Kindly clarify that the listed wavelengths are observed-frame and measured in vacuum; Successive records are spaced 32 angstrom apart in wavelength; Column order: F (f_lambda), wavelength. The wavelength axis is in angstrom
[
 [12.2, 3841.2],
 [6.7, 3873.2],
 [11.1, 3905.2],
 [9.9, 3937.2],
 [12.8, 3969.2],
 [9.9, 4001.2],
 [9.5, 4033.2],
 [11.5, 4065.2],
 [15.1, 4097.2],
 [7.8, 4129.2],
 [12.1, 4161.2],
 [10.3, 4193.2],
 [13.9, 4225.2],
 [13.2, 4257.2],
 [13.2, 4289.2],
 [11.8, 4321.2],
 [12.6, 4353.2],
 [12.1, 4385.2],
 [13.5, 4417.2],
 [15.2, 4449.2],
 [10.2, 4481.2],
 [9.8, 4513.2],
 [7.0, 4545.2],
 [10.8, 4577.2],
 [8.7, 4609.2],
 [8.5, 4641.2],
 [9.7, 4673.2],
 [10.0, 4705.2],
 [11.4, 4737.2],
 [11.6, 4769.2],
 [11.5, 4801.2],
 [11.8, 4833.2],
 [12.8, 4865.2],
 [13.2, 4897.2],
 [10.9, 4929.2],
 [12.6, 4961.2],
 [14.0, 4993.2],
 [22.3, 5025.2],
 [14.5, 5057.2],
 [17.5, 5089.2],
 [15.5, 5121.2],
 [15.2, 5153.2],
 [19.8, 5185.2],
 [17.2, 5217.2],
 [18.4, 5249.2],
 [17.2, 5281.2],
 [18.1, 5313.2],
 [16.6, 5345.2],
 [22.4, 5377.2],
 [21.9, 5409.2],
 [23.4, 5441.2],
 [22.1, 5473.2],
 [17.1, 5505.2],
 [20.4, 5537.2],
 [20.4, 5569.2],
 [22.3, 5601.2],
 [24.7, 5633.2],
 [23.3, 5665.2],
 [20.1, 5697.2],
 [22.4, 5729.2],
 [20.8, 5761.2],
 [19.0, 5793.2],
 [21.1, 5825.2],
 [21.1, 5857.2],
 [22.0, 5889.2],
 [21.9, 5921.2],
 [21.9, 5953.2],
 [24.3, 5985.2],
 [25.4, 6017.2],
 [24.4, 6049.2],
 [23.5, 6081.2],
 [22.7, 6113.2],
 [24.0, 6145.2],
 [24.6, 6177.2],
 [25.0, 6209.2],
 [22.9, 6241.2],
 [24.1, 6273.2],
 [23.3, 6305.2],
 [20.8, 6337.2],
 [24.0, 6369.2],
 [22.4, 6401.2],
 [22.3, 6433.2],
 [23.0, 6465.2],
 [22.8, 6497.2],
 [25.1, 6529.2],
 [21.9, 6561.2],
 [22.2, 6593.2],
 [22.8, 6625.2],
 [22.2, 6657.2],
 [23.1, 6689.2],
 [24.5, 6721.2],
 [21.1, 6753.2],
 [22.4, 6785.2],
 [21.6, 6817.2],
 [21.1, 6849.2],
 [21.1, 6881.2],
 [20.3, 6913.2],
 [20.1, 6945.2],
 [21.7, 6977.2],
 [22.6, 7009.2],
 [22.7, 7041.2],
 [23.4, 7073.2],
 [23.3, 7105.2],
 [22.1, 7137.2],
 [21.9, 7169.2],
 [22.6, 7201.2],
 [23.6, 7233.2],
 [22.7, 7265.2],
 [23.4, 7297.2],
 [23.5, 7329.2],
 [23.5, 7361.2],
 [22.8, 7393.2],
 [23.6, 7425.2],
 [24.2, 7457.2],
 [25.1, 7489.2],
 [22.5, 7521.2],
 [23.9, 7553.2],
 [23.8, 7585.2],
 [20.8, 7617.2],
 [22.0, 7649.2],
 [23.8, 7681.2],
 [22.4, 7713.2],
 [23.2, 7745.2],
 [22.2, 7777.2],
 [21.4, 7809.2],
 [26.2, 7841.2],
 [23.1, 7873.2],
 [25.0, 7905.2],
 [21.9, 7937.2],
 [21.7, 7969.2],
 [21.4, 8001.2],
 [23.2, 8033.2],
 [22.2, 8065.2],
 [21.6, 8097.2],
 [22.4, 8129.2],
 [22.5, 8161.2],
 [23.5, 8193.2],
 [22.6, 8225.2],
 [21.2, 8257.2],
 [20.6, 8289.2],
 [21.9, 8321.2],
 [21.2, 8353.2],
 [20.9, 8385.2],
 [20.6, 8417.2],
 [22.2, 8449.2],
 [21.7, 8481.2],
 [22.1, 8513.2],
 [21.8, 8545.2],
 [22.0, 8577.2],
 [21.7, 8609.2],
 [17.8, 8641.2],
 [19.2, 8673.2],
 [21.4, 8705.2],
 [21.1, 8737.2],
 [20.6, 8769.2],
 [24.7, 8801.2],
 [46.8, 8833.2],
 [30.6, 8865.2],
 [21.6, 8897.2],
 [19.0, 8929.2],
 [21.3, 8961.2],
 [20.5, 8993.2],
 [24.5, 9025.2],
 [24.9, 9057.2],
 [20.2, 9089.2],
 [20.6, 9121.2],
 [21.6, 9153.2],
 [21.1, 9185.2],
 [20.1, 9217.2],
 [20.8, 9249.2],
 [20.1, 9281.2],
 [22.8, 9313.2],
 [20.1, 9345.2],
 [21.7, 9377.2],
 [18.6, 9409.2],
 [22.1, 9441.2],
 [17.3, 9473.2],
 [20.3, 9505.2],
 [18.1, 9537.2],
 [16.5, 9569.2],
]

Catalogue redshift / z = 0.344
